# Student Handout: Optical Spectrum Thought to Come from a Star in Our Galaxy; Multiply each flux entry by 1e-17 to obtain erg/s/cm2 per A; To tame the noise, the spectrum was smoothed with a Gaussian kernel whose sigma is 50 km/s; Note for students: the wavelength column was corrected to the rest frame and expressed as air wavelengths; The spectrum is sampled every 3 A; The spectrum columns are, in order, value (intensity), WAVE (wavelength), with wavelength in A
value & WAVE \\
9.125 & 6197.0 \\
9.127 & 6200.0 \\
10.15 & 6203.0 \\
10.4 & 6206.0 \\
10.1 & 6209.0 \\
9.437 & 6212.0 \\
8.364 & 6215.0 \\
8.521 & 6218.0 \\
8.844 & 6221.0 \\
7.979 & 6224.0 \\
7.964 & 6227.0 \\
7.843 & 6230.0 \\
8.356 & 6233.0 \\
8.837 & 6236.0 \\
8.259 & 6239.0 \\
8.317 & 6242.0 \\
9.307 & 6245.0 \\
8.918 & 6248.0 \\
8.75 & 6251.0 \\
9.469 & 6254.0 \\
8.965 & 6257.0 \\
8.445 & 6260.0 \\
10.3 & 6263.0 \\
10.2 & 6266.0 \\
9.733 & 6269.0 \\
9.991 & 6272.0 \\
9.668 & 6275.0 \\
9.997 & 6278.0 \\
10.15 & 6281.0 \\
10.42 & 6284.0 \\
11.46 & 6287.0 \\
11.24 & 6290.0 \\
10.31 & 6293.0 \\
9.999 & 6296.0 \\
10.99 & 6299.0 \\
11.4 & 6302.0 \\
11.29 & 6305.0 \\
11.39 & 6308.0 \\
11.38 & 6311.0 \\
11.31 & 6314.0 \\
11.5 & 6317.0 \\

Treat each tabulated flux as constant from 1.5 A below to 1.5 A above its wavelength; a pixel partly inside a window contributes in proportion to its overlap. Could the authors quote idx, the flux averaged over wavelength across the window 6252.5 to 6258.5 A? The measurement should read 9.22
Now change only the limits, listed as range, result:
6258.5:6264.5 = 9.37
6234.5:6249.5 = 8.73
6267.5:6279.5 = 9.85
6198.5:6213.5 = 9.84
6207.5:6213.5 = 9.77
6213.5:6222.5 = 8.58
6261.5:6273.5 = 10.1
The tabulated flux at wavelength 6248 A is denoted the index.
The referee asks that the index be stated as 8.918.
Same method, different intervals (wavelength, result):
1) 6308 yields 11.39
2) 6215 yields 8.364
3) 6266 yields 10.2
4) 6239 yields 8.259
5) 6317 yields 11.5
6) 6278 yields 9.997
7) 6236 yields 8.837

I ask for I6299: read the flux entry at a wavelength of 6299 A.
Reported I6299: 10.99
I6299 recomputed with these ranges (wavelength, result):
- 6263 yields 10.3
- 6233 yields 8.356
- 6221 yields 8.844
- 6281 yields 10.15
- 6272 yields 9.991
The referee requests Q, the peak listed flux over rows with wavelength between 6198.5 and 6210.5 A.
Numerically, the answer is 10.4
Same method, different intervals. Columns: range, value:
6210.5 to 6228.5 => 9.437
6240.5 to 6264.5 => 10.3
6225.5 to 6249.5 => 9.307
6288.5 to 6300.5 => 11.24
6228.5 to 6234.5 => 8.356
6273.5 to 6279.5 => 9.997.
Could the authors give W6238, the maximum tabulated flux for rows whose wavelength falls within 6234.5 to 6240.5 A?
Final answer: 8.837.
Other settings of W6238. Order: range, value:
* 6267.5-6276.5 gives 9.991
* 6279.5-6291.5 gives 11.46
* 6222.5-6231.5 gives 7.979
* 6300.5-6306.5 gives 11.4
